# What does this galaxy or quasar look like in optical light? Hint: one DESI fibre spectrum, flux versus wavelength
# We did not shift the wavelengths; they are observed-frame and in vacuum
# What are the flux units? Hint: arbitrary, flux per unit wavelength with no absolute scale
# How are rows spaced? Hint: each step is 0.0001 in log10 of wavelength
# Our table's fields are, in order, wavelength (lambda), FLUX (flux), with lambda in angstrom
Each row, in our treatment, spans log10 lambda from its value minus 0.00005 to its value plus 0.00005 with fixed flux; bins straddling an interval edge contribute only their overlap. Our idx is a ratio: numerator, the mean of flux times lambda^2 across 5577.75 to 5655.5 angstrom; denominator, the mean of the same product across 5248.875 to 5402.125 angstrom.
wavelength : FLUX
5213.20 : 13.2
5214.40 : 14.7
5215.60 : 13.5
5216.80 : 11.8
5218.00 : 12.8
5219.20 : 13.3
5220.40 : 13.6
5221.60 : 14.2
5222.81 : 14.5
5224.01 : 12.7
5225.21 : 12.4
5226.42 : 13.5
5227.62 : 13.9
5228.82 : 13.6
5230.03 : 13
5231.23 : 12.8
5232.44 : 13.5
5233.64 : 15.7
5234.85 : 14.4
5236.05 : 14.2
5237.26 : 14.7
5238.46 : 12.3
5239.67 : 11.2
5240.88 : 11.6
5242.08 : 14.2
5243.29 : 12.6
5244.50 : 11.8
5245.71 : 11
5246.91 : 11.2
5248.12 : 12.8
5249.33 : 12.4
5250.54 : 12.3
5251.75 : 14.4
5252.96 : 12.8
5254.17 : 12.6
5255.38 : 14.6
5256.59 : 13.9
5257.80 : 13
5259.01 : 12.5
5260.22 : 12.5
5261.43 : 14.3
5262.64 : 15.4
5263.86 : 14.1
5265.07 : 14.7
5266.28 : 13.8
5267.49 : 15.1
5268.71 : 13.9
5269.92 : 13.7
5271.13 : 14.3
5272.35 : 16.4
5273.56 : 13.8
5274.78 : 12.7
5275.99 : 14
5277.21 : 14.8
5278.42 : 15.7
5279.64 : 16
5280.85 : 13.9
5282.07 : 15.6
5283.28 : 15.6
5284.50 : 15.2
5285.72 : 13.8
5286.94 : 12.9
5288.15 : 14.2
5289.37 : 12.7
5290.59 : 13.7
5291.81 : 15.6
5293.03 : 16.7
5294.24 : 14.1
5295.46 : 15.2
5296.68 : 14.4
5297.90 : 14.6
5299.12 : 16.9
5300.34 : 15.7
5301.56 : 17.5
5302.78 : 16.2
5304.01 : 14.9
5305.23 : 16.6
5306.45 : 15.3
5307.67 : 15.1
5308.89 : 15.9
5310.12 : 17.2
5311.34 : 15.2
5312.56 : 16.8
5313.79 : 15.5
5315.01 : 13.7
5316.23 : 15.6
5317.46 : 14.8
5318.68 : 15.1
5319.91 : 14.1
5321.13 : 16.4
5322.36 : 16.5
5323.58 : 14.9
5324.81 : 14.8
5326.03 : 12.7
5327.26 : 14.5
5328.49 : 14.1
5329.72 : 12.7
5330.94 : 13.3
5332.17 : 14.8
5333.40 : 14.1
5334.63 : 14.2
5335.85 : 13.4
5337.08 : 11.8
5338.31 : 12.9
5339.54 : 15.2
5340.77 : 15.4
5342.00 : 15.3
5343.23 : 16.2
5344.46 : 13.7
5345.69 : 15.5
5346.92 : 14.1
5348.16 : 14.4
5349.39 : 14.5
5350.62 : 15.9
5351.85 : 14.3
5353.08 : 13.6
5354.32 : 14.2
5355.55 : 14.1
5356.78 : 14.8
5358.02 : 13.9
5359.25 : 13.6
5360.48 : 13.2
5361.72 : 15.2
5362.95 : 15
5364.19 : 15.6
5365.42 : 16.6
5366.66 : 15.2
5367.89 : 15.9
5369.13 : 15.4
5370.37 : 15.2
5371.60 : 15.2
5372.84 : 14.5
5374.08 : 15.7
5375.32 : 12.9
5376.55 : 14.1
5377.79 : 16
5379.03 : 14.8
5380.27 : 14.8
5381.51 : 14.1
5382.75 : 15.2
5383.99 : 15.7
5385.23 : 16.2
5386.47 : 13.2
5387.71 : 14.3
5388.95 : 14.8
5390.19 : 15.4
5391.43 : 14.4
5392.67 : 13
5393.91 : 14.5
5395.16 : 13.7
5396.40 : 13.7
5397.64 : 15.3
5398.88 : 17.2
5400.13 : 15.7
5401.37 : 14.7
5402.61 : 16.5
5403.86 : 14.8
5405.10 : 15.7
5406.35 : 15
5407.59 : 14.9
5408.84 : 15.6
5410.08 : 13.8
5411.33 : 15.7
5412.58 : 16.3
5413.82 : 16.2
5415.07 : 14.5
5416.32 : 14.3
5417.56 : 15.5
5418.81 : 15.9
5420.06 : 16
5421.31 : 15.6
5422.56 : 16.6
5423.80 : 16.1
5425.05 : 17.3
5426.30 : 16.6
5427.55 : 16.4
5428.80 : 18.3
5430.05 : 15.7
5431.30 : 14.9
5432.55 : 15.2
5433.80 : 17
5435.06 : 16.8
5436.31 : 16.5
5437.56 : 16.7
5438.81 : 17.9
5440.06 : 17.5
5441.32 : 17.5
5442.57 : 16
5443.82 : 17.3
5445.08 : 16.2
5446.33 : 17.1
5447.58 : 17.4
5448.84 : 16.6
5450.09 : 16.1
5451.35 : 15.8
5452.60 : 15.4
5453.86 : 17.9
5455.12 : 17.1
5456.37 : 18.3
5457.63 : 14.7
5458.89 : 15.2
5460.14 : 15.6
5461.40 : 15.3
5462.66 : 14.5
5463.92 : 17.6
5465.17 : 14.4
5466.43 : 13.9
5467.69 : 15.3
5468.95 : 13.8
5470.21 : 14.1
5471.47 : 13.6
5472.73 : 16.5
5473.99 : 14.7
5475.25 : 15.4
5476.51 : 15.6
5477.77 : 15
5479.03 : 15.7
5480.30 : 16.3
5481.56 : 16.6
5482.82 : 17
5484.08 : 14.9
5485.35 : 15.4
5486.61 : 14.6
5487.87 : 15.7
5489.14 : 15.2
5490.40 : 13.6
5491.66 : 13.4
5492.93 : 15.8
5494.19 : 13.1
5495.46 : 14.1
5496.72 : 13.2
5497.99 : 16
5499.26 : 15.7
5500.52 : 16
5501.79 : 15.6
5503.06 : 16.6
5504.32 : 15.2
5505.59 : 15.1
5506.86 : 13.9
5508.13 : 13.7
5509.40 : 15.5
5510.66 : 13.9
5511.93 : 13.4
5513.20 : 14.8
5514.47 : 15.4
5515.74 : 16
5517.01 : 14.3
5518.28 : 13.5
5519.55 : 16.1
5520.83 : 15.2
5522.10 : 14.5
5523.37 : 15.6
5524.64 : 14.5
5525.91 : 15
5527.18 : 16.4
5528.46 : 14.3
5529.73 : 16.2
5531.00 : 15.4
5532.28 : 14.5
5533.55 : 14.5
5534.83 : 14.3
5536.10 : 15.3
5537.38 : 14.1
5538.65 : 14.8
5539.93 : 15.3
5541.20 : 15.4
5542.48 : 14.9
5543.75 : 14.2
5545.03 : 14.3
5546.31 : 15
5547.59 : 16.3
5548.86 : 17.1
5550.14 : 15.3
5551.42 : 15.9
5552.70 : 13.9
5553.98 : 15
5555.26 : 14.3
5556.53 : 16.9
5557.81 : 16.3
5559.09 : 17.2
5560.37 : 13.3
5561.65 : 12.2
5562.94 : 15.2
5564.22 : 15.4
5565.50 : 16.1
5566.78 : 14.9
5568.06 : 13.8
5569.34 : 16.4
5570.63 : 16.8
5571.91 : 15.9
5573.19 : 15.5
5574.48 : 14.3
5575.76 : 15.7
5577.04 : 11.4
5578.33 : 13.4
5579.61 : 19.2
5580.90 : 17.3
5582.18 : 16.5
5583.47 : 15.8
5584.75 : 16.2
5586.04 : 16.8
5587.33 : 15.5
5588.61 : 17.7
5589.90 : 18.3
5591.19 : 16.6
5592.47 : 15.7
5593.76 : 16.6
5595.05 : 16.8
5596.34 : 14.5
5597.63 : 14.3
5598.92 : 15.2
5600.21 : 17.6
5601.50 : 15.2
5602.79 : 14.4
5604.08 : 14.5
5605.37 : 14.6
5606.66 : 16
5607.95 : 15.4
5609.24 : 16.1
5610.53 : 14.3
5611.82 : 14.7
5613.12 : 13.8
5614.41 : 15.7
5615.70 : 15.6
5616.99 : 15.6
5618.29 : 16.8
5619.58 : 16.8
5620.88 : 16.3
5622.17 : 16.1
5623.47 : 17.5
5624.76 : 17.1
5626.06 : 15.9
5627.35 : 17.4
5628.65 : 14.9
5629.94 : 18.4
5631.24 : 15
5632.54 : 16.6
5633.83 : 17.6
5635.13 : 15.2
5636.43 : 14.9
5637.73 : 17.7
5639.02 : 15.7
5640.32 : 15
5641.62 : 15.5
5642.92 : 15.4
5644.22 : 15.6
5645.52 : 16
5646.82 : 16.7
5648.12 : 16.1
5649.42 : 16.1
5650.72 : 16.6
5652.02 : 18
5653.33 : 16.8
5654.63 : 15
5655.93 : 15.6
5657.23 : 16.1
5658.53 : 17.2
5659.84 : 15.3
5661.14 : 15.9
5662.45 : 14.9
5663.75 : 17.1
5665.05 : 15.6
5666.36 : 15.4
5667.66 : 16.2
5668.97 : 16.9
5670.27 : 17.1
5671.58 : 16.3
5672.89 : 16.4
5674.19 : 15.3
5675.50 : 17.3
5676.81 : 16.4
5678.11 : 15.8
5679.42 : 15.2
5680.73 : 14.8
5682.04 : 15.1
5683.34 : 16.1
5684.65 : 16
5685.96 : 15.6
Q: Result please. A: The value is 1.22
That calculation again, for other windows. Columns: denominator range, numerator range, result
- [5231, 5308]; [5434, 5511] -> 1.19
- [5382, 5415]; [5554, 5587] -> 1.09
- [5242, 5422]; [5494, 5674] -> 1.17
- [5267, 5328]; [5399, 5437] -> 1.10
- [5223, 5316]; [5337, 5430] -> 1.11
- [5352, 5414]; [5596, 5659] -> 1.17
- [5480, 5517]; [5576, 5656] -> 1.11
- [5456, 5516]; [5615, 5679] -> 1.14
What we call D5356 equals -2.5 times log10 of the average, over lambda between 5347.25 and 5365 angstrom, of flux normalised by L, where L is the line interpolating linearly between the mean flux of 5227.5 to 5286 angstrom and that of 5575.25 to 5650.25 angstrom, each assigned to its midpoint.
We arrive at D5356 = -0.01 mag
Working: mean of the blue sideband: 13.7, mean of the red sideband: 15.9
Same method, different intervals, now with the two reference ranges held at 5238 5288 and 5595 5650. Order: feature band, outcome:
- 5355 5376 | -0.04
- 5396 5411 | -0.06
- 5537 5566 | 0.02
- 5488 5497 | 0.06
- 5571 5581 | 0.02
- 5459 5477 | -0.01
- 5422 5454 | -0.13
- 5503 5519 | 0.04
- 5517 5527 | 0.02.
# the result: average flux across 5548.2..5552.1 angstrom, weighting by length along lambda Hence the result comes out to 16.1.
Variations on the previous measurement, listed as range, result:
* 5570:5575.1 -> 15.6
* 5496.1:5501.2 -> 15.2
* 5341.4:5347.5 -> 15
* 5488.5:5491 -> 14.4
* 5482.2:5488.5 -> 15.5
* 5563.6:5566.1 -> 15.8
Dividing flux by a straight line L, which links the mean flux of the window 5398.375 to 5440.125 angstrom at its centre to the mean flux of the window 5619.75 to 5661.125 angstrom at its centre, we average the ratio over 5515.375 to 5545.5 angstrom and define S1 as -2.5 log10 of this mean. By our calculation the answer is 0.081 mag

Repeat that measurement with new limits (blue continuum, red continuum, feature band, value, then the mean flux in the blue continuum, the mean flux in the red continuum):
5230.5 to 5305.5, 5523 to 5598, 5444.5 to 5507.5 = -0.03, 14.1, 15.4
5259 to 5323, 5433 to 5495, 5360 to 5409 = 0.03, 14.9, 15.8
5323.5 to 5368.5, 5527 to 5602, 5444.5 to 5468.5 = -0.07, 14.4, 15.5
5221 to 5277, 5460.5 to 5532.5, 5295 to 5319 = -0.13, 13.5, 15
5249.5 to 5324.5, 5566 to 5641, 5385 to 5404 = 0.02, 14.7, 15.9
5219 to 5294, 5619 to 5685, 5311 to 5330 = -0.05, 13.8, 16.2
